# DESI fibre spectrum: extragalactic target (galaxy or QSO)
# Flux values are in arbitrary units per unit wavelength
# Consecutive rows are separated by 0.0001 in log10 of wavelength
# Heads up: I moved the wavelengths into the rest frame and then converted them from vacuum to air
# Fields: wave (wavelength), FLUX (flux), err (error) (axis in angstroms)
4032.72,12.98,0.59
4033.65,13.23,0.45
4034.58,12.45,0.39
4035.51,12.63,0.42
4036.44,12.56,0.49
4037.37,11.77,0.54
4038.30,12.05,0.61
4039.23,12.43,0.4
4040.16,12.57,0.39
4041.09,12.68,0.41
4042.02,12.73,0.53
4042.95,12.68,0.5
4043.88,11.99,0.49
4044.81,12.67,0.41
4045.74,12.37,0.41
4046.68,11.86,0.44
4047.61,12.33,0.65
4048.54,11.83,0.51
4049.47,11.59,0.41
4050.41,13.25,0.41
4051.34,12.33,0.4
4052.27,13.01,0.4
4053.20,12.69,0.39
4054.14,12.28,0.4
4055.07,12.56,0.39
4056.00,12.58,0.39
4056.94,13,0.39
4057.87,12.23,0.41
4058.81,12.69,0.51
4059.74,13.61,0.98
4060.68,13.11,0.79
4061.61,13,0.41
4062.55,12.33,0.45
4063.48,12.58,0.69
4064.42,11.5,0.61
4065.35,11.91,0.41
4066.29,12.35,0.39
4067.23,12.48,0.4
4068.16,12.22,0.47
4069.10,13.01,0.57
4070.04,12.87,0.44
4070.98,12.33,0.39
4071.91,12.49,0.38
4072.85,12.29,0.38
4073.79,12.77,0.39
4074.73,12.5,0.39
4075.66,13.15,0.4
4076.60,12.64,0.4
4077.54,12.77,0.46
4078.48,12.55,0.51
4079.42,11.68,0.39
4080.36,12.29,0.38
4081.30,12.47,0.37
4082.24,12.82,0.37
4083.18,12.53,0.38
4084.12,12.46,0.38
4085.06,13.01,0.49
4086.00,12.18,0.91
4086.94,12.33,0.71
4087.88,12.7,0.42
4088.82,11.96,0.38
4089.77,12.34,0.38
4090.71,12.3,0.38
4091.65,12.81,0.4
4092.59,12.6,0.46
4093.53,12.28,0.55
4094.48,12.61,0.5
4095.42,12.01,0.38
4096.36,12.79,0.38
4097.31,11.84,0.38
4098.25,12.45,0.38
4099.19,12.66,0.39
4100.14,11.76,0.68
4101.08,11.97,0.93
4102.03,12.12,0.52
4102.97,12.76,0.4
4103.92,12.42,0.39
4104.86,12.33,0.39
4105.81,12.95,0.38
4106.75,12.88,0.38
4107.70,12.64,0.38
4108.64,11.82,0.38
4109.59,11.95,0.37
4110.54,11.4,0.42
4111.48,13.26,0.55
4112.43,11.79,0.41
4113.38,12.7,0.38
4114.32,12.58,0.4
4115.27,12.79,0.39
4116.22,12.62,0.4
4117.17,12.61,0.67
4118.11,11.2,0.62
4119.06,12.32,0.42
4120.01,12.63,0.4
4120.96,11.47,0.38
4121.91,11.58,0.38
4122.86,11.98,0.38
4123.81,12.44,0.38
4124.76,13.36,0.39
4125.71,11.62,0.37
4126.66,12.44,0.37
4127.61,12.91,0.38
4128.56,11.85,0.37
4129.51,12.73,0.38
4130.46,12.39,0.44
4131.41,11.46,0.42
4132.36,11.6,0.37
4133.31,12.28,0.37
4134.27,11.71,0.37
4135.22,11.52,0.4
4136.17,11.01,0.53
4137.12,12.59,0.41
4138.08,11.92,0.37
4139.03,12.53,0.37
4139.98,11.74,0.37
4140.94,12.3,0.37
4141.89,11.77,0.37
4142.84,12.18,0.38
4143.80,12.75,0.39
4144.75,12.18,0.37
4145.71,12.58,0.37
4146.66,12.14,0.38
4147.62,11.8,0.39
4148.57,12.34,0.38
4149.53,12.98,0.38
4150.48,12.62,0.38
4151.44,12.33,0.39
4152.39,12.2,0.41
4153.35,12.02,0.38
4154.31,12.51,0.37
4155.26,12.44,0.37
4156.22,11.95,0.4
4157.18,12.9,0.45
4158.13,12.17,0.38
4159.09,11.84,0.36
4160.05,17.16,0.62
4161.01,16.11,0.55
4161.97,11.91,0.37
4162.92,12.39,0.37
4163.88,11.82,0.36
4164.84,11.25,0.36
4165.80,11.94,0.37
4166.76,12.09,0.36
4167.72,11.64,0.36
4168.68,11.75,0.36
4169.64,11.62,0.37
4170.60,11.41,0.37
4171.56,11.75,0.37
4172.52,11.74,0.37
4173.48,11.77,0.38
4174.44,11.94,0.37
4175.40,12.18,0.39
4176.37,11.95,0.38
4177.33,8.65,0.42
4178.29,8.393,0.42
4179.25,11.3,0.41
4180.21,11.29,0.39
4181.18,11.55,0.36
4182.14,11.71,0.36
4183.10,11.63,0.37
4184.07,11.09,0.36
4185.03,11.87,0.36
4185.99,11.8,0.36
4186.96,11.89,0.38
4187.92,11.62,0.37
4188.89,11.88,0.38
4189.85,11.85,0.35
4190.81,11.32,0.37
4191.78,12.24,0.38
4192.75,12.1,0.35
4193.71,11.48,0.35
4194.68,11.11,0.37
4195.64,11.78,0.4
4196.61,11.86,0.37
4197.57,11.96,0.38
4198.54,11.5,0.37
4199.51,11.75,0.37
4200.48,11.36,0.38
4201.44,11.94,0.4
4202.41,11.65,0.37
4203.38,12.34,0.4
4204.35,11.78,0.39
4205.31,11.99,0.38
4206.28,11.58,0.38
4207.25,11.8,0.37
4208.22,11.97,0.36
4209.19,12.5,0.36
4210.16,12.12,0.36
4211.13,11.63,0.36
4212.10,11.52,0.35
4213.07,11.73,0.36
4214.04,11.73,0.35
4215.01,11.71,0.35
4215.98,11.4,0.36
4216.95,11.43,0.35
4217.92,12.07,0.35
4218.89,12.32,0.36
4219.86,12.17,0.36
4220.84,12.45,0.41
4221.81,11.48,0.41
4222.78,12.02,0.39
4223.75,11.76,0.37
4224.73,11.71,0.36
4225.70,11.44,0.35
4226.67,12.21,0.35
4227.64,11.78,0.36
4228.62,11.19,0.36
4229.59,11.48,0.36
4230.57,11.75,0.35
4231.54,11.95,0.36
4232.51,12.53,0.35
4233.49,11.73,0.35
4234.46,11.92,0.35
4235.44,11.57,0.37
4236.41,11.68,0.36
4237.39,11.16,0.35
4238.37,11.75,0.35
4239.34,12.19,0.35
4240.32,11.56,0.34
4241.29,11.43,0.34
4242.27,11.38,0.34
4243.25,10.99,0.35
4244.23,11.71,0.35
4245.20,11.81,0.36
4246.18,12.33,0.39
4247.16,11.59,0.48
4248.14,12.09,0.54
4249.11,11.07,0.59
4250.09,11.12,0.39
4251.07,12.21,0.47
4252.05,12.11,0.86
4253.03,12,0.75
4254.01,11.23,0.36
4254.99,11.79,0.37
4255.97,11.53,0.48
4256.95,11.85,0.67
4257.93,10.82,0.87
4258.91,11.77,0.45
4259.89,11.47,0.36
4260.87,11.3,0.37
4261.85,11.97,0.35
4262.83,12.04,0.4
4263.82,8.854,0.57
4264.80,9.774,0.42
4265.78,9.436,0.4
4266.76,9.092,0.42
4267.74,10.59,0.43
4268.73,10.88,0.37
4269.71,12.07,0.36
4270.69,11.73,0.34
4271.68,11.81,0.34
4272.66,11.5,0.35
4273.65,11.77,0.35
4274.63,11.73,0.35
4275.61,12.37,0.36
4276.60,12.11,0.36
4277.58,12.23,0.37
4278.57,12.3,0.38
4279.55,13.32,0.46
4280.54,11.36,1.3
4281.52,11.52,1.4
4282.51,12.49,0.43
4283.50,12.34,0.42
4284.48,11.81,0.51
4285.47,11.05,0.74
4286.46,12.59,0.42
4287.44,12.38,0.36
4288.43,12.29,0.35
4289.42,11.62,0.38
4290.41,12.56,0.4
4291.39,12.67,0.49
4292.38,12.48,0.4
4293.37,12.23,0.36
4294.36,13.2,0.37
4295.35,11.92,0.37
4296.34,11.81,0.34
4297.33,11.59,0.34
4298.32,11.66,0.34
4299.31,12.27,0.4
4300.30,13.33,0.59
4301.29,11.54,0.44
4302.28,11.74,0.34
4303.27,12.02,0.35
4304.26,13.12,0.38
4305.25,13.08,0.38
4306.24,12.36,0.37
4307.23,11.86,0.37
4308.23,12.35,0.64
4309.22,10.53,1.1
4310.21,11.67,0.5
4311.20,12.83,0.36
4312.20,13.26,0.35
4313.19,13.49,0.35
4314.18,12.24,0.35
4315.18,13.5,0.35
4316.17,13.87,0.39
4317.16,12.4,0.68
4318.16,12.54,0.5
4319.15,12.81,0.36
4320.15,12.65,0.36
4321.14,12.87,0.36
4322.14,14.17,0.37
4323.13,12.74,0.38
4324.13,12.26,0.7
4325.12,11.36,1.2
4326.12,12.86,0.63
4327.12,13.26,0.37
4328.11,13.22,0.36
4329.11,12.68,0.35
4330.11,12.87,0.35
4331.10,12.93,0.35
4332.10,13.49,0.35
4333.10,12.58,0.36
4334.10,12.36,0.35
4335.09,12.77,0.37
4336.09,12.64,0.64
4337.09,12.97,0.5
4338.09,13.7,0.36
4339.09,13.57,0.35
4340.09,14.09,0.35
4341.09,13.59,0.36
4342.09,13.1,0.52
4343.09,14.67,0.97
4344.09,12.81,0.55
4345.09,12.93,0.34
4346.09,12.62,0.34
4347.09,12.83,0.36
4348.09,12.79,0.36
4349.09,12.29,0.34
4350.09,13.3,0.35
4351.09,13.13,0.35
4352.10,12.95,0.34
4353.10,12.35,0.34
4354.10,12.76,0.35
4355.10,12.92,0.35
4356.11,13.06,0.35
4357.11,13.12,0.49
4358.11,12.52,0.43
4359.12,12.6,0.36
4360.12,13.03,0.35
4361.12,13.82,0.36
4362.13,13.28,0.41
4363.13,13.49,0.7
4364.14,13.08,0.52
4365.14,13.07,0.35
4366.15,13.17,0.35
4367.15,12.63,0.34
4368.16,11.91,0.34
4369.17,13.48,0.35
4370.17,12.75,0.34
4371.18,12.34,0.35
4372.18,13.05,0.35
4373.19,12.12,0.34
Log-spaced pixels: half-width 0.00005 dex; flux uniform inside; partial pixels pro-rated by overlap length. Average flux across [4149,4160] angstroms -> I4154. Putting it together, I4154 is 12.5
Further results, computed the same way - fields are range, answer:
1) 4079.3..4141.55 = 12.3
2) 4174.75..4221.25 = 11.6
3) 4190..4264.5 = 11.7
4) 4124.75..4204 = 12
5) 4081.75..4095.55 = 12.5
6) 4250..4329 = 12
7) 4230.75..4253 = 11.7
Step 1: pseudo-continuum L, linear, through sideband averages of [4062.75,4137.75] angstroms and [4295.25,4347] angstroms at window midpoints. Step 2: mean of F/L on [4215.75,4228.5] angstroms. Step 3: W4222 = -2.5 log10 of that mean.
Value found 0.06 mag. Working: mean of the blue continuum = 12.3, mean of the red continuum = 12.7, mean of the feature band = 11.9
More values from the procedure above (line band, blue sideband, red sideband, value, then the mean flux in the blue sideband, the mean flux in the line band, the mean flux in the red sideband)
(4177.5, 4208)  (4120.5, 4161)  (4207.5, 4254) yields 0.040 mag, 12.3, 11.6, 11.8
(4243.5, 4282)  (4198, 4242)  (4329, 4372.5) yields 0.064 mag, 11.8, 11.5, 13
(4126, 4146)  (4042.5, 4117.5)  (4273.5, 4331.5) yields 0.030 mag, 12.5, 12.1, 12.4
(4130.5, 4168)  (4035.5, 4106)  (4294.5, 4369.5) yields 0.020 mag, 12.5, 12.3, 12.8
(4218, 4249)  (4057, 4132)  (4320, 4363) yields 0.086 mag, 12.4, 11.8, 13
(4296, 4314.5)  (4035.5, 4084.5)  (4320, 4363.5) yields 0.059 mag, 12.5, 12.3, 13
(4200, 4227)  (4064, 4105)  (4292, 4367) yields 0.068 mag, 12.4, 11.9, 12.8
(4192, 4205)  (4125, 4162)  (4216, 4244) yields 0.021 mag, 12.4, 11.8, 11.7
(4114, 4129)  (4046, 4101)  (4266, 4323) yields 0.013 mag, 12.5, 12.3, 12.2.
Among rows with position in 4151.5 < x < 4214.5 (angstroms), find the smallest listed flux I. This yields 8.393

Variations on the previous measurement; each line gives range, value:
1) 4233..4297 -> 8.854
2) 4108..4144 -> 11.01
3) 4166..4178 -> 8.65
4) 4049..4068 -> 11.5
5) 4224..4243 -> 11.16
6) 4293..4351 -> 10.53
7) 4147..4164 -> 11.8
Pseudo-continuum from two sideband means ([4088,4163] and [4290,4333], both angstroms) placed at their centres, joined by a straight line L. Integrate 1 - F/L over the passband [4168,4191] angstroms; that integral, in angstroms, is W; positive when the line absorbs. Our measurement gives 1.9 angstroms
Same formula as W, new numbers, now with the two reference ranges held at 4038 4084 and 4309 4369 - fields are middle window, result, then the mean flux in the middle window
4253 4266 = 1.70 angstroms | 11.1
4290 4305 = 0.68 angstroms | 12.3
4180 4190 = 0.82 angstroms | 11.7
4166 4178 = 1.11 angstroms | 11.5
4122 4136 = 0.54 angstroms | 12.1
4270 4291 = 1.30 angstroms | 12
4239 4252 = 1.14 angstroms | 11.7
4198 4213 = 1.06 angstroms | 11.8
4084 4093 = 0.06 angstroms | 12.5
